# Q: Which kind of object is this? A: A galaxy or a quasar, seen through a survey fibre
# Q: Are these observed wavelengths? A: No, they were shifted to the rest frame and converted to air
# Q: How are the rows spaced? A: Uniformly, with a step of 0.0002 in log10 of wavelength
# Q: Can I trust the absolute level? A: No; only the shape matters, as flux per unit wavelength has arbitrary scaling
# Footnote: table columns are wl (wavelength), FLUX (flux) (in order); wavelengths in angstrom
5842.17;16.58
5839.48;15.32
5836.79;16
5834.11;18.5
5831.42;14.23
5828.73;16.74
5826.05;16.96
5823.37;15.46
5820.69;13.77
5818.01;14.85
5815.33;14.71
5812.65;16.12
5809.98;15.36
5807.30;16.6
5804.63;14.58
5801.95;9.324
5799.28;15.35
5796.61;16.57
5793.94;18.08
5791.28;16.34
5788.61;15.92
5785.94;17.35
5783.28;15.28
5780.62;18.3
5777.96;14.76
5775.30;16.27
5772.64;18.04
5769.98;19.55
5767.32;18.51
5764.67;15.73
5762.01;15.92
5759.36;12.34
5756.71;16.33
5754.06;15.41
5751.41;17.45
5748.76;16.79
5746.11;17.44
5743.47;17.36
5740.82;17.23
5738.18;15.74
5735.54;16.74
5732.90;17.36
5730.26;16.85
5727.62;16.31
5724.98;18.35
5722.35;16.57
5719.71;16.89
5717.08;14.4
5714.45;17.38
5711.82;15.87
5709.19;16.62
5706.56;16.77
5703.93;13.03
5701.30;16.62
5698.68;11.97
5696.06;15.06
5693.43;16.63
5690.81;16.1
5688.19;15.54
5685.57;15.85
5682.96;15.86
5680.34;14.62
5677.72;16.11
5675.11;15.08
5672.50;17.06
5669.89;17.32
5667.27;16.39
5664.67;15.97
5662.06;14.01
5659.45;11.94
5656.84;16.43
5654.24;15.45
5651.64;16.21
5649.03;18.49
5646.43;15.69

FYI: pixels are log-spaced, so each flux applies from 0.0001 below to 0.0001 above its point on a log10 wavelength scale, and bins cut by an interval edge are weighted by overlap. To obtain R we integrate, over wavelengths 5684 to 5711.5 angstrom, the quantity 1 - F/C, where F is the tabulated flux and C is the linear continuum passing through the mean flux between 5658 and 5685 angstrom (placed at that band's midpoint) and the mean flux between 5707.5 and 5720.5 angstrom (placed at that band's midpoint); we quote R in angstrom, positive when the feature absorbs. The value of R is 0.8 angstrom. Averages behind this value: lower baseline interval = 15.5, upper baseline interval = 16.2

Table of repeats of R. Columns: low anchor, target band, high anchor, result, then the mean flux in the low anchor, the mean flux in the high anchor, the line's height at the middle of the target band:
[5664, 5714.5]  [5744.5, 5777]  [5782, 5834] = -2.12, 15.8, 15.5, 15.6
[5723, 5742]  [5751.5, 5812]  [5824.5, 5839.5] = 2.28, 16.9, 16.4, 16.7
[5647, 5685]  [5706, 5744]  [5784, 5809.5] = -2.44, 15.8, 15.5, 15.7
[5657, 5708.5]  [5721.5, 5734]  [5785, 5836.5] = -1.31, 15.4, 15.6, 15.5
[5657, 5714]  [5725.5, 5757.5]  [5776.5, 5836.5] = -2.48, 15.5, 15.7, 15.6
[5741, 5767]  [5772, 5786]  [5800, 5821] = -0.99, 16.2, 14.5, 15.5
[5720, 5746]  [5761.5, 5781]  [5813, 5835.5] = -0.84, 17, 15.7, 16.4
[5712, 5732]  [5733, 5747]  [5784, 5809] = -0.46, 16.6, 15.6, 16.4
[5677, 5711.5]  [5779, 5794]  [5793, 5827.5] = -1.48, 15.4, 15.2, 15.2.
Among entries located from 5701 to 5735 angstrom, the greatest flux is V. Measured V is 18.35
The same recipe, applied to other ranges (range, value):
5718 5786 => 19.55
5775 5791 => 18.3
